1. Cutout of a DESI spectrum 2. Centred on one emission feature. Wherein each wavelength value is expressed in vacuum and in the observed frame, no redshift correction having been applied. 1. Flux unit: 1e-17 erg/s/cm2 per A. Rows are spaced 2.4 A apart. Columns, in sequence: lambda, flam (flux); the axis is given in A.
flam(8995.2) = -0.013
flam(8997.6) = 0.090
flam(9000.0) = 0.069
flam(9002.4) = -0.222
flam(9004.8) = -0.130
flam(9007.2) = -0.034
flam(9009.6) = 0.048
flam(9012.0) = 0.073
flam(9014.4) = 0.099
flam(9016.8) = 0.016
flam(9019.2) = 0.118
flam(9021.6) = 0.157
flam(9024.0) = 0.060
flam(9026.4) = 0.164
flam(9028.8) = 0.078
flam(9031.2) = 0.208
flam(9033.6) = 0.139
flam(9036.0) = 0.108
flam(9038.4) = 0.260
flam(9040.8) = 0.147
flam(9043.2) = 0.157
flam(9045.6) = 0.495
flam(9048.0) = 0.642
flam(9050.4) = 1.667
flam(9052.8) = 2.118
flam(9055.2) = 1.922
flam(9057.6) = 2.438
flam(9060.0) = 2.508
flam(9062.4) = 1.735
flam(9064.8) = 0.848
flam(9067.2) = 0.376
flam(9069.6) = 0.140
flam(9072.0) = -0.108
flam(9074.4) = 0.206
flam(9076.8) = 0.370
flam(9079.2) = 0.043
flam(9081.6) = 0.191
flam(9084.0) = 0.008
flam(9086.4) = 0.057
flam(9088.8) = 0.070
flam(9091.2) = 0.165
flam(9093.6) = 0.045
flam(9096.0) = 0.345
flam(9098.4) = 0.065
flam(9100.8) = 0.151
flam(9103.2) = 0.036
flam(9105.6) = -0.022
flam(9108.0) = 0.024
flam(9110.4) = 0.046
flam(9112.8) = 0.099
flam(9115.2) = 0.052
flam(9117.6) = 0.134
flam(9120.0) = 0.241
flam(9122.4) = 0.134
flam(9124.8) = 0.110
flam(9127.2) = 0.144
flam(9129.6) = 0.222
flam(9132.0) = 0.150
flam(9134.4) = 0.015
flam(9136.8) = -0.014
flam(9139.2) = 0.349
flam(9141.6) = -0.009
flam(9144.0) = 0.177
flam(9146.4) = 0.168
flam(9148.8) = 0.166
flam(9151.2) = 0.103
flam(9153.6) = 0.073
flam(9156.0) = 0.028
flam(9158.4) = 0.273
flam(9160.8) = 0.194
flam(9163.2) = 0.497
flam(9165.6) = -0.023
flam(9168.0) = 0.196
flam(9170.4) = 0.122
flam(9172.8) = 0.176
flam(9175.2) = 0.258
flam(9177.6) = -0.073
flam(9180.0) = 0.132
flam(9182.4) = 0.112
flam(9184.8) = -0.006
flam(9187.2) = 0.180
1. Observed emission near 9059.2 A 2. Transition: [O II] 3727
